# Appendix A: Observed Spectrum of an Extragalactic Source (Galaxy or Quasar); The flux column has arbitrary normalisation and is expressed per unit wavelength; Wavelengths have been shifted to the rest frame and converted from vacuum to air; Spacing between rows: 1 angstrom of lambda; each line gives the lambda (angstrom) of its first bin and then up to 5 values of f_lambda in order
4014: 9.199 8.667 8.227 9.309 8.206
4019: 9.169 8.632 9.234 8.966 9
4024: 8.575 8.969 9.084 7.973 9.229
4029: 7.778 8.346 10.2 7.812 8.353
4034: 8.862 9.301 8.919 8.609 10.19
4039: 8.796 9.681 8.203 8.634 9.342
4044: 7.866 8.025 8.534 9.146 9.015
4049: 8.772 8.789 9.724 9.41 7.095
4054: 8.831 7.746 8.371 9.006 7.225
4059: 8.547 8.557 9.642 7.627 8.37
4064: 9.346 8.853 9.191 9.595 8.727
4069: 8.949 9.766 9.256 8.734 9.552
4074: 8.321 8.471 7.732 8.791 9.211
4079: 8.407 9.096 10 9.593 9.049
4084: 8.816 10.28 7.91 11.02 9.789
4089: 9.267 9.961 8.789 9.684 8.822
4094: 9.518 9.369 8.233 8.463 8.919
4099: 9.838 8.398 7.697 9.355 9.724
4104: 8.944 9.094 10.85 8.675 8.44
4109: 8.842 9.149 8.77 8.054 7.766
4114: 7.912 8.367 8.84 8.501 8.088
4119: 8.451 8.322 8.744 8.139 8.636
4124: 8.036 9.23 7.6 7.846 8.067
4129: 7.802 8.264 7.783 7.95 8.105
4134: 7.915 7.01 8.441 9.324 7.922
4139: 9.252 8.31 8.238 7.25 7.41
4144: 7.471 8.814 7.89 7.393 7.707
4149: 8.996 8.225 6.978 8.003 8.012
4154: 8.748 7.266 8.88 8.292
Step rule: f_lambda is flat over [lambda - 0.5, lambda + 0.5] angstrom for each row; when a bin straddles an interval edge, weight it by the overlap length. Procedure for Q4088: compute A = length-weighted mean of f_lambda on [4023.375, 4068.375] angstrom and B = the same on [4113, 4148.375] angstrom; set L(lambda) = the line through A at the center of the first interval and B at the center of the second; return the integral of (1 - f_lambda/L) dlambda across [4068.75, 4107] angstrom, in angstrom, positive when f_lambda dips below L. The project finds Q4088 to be -3.2 angstrom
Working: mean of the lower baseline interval 8.73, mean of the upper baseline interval 8.14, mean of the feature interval 9.14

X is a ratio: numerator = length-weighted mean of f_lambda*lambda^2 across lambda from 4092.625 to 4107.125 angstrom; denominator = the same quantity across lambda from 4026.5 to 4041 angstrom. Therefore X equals 1.06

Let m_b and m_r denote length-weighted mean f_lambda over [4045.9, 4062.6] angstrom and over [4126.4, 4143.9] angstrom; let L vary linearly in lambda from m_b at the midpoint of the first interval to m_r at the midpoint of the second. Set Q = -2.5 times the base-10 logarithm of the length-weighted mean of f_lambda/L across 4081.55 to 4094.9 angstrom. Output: -0.13 mag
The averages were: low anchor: 8.59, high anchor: 8.04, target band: 9.42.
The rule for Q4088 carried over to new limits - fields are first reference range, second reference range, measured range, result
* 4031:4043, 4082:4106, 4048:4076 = 0.96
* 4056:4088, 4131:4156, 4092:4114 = -0.86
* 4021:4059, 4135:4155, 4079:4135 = -3.00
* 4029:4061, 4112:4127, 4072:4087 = -0.86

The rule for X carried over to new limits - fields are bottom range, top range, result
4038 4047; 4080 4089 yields 1.11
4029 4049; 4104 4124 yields 1.01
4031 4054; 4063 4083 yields 1.04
